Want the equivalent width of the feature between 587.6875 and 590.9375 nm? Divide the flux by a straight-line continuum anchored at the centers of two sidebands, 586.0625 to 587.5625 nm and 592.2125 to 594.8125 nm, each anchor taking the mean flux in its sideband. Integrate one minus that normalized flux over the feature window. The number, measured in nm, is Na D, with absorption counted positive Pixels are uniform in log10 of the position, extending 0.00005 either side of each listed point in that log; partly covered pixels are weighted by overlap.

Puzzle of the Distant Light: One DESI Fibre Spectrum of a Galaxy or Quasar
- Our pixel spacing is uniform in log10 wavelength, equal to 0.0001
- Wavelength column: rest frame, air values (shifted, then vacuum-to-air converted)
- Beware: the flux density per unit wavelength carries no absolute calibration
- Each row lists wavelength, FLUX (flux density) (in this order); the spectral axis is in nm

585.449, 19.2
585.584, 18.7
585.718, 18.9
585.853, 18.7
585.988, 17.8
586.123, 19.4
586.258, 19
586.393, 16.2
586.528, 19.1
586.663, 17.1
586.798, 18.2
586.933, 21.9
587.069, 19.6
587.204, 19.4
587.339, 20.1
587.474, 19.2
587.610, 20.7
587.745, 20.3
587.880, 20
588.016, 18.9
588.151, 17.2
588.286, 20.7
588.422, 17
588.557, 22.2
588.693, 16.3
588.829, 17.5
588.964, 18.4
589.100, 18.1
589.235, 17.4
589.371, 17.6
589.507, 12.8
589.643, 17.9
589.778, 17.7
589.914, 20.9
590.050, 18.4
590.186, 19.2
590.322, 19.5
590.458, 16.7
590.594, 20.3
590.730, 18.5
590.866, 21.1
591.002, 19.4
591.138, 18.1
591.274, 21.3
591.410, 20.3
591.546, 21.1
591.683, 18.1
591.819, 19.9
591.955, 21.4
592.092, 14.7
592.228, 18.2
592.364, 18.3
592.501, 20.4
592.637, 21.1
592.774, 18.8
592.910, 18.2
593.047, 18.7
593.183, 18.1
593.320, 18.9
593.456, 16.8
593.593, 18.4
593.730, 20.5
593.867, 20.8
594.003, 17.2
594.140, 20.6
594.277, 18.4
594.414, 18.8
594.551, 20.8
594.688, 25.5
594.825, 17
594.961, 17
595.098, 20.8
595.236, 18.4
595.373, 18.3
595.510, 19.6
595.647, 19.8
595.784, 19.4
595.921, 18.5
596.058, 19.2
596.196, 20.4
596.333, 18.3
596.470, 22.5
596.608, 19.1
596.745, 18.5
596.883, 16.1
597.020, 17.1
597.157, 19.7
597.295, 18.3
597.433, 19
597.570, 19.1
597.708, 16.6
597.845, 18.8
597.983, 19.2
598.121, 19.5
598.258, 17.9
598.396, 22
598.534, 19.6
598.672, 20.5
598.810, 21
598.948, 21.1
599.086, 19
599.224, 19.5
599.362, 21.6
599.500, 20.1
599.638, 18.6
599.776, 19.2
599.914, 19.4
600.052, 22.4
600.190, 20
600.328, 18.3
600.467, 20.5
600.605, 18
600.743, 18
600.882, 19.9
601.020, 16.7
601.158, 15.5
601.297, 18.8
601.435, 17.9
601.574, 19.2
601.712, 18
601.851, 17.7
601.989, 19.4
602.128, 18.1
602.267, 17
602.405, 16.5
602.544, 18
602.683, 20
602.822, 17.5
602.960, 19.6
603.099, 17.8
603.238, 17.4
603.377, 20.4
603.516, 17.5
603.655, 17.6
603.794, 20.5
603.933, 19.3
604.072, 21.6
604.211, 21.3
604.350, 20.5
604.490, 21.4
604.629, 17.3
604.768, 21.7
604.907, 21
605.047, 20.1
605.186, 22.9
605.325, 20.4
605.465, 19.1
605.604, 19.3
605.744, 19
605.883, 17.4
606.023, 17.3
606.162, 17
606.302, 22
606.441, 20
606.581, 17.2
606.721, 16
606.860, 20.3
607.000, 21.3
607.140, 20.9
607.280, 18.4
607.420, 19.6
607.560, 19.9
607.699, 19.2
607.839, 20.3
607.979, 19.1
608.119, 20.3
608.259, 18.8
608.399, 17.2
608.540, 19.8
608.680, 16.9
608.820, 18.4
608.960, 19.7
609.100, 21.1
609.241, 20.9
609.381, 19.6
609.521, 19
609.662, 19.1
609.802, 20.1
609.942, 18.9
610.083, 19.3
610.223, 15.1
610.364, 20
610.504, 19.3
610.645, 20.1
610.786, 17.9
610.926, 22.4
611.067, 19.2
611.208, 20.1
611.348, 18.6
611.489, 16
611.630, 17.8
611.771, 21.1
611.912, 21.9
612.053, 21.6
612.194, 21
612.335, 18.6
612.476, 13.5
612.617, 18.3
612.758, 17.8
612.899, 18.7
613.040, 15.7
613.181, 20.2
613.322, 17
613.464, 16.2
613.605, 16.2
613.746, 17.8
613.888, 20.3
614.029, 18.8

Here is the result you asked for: 0.11 nm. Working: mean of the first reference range 19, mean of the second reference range 19.4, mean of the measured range 18.5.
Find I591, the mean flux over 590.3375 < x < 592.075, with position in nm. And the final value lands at 19.5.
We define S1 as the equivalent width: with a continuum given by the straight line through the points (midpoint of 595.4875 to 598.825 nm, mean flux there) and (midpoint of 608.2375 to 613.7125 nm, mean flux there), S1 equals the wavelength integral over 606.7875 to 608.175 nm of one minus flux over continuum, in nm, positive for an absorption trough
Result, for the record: -0.08 nm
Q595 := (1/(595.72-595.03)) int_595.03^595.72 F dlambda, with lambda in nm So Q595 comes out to 19.4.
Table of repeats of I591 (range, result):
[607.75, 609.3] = 19.3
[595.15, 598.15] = 18.9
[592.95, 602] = 19.1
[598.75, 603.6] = 18.8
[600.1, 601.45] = 18.4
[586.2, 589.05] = 19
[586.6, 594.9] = 19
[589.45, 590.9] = 18.4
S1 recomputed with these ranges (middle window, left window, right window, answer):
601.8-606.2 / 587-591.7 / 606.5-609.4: 0.01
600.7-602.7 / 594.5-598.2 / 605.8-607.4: 0.11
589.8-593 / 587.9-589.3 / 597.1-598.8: -0.10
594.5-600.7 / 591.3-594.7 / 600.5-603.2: -0.26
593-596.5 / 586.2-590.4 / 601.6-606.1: -0.08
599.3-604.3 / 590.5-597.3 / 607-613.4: 0.07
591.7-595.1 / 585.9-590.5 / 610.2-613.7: -0.09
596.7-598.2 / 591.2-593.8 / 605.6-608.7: 0.06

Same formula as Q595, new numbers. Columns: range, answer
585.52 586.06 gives 18.6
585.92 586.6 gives 18.3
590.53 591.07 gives 19.8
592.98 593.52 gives 18.2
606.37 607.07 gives 19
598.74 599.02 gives 21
